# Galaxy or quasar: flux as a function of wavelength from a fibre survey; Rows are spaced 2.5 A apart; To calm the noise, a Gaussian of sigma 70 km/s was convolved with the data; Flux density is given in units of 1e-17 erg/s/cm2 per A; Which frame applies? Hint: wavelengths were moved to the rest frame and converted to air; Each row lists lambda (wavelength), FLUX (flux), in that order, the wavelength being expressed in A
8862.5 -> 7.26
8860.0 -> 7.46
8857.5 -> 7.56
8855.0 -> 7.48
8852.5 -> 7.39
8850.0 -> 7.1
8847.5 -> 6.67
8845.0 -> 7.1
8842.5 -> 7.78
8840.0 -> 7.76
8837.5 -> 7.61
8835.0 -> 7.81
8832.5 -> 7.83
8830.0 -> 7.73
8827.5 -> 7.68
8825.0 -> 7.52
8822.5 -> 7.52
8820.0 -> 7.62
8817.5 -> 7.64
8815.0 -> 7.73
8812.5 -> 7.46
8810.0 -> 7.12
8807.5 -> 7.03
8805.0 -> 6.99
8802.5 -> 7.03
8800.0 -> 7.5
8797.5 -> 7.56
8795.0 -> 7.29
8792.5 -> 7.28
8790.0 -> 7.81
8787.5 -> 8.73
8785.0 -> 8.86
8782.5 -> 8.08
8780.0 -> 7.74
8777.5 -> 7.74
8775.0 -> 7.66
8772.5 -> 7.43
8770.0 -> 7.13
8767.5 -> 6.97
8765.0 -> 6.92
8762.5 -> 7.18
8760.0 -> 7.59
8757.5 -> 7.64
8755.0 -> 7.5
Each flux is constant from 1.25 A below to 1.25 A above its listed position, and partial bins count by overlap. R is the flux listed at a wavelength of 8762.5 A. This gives 7.18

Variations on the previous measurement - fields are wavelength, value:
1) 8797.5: 7.56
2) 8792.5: 7.28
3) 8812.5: 7.46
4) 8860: 7.46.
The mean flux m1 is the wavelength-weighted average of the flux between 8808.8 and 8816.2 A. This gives 7.44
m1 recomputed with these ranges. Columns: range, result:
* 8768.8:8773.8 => 7.29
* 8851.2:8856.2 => 7.43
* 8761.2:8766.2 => 7.06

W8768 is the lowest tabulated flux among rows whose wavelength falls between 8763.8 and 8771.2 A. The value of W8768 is 6.92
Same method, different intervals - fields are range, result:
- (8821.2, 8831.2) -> 7.52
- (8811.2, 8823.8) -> 7.46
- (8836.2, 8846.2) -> 7.1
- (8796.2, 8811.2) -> 6.99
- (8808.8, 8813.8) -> 7.12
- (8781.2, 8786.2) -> 8.08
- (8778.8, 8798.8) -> 7.28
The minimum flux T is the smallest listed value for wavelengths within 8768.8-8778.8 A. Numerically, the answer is 7.13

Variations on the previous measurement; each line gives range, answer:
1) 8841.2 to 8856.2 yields 6.67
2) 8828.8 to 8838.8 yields 7.61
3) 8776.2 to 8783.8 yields 7.74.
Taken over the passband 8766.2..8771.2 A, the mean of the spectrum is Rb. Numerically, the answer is 7.05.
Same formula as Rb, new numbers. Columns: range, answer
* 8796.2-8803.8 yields 7.36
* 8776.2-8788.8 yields 8.23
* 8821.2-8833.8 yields 7.66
